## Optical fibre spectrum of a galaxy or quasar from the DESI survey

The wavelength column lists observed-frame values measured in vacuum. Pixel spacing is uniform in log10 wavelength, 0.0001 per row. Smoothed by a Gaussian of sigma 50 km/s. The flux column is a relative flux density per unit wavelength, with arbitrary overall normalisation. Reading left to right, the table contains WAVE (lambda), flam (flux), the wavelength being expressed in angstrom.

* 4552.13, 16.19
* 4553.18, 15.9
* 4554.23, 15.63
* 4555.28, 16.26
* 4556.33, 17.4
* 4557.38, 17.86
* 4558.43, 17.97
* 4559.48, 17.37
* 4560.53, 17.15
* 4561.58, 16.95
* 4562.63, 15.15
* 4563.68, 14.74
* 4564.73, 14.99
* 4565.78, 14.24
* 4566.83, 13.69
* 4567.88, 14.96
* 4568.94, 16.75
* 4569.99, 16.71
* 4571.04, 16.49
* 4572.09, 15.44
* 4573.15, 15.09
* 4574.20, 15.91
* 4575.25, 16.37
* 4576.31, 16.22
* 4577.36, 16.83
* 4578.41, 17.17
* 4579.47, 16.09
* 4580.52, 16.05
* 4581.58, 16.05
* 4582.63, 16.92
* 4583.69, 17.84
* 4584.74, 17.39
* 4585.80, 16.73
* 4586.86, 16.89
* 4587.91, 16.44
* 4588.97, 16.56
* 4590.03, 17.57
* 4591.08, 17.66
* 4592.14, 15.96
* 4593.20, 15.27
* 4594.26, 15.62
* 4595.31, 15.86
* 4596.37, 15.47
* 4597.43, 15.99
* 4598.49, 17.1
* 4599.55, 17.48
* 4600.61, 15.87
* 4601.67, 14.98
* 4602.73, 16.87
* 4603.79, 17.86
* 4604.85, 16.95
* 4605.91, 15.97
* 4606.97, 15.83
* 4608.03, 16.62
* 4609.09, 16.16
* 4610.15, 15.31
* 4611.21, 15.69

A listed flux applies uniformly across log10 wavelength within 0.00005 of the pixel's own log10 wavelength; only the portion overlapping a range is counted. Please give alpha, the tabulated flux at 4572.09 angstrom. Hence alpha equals 15.44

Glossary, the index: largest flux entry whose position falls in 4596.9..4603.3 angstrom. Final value 17.48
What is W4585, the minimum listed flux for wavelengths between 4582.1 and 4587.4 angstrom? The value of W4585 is 16.73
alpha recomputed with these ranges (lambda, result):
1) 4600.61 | 15.87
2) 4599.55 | 17.48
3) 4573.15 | 15.09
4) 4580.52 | 16.05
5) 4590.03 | 17.57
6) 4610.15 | 15.31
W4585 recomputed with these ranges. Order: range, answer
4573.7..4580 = 15.91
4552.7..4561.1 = 15.63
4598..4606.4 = 14.98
